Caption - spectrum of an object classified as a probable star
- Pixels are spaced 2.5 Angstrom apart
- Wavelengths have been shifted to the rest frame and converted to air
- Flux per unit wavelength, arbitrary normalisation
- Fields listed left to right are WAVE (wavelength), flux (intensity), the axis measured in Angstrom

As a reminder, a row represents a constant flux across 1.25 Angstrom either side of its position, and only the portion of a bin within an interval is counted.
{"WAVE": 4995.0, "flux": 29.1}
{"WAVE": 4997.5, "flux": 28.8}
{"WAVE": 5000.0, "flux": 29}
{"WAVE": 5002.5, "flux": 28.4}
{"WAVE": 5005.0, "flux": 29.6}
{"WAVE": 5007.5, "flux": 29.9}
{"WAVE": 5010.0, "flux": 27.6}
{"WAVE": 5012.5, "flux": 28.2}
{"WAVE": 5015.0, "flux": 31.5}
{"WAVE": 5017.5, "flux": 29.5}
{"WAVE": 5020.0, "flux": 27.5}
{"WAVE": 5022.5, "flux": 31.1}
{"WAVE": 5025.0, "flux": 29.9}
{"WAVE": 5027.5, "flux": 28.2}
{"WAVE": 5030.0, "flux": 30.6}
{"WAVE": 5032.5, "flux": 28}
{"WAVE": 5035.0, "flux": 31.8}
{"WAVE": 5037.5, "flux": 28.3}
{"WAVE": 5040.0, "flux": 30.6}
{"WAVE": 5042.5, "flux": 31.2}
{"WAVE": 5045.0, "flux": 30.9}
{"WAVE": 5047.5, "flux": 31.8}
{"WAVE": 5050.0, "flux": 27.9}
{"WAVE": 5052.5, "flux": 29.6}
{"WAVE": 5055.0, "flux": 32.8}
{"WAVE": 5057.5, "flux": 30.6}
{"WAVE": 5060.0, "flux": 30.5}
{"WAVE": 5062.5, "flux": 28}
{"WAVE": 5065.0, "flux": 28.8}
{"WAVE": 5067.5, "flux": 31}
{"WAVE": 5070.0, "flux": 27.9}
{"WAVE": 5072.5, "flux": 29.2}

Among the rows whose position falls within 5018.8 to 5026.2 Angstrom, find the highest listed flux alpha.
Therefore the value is 31.1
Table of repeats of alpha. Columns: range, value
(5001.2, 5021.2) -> 31.5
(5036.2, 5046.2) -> 31.2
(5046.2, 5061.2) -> 32.8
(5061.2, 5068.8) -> 31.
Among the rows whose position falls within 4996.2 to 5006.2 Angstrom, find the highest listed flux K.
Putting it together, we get 29.6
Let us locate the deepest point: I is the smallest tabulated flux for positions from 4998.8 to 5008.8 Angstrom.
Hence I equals 28.4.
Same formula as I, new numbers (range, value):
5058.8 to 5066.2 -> 28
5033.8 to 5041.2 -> 28.3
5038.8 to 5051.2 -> 27.9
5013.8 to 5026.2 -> 27.5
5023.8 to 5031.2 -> 28.2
